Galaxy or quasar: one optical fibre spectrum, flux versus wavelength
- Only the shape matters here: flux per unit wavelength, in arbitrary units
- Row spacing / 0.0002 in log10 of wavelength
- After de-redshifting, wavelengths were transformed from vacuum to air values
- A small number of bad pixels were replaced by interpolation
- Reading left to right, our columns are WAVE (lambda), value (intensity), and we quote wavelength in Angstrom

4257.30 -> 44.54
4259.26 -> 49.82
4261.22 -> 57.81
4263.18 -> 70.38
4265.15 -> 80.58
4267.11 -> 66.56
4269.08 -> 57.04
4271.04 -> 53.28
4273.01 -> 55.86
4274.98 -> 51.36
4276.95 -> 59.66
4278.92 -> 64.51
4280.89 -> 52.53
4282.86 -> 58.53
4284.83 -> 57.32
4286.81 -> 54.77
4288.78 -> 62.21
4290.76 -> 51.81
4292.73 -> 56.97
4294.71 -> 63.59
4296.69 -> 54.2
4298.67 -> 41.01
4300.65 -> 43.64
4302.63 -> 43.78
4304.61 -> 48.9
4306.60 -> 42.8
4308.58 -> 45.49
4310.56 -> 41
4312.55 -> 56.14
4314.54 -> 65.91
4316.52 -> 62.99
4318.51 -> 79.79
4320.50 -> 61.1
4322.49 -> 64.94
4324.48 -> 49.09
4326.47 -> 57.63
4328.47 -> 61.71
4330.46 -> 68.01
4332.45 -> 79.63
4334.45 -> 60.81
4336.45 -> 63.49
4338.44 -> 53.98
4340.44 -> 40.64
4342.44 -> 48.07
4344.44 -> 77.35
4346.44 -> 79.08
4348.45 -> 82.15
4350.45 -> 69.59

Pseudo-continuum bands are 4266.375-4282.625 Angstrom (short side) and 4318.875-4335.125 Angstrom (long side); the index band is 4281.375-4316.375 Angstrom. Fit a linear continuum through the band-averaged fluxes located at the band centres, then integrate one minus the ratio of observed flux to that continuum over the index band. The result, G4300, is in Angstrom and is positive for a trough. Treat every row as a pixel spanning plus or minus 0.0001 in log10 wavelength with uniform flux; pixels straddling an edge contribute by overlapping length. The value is 4.5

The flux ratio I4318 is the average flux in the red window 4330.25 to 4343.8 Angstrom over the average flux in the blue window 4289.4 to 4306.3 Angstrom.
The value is 1.2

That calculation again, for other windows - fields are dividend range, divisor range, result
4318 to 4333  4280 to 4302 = 1.19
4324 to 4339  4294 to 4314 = 1.30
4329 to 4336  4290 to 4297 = 1.20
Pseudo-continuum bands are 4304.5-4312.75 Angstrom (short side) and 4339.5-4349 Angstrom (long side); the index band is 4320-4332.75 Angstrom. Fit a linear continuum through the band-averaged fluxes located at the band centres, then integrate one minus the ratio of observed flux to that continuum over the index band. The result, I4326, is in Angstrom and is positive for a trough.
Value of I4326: -1.6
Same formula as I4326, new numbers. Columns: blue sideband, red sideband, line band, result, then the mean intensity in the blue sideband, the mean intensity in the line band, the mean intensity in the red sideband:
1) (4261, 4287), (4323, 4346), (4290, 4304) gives 2.3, 60.2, 50.7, 60.6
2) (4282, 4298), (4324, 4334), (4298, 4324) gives 3.1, 57.1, 53.7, 63.8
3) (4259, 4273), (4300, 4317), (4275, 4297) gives -0.5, 62.4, 57.7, 49.8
